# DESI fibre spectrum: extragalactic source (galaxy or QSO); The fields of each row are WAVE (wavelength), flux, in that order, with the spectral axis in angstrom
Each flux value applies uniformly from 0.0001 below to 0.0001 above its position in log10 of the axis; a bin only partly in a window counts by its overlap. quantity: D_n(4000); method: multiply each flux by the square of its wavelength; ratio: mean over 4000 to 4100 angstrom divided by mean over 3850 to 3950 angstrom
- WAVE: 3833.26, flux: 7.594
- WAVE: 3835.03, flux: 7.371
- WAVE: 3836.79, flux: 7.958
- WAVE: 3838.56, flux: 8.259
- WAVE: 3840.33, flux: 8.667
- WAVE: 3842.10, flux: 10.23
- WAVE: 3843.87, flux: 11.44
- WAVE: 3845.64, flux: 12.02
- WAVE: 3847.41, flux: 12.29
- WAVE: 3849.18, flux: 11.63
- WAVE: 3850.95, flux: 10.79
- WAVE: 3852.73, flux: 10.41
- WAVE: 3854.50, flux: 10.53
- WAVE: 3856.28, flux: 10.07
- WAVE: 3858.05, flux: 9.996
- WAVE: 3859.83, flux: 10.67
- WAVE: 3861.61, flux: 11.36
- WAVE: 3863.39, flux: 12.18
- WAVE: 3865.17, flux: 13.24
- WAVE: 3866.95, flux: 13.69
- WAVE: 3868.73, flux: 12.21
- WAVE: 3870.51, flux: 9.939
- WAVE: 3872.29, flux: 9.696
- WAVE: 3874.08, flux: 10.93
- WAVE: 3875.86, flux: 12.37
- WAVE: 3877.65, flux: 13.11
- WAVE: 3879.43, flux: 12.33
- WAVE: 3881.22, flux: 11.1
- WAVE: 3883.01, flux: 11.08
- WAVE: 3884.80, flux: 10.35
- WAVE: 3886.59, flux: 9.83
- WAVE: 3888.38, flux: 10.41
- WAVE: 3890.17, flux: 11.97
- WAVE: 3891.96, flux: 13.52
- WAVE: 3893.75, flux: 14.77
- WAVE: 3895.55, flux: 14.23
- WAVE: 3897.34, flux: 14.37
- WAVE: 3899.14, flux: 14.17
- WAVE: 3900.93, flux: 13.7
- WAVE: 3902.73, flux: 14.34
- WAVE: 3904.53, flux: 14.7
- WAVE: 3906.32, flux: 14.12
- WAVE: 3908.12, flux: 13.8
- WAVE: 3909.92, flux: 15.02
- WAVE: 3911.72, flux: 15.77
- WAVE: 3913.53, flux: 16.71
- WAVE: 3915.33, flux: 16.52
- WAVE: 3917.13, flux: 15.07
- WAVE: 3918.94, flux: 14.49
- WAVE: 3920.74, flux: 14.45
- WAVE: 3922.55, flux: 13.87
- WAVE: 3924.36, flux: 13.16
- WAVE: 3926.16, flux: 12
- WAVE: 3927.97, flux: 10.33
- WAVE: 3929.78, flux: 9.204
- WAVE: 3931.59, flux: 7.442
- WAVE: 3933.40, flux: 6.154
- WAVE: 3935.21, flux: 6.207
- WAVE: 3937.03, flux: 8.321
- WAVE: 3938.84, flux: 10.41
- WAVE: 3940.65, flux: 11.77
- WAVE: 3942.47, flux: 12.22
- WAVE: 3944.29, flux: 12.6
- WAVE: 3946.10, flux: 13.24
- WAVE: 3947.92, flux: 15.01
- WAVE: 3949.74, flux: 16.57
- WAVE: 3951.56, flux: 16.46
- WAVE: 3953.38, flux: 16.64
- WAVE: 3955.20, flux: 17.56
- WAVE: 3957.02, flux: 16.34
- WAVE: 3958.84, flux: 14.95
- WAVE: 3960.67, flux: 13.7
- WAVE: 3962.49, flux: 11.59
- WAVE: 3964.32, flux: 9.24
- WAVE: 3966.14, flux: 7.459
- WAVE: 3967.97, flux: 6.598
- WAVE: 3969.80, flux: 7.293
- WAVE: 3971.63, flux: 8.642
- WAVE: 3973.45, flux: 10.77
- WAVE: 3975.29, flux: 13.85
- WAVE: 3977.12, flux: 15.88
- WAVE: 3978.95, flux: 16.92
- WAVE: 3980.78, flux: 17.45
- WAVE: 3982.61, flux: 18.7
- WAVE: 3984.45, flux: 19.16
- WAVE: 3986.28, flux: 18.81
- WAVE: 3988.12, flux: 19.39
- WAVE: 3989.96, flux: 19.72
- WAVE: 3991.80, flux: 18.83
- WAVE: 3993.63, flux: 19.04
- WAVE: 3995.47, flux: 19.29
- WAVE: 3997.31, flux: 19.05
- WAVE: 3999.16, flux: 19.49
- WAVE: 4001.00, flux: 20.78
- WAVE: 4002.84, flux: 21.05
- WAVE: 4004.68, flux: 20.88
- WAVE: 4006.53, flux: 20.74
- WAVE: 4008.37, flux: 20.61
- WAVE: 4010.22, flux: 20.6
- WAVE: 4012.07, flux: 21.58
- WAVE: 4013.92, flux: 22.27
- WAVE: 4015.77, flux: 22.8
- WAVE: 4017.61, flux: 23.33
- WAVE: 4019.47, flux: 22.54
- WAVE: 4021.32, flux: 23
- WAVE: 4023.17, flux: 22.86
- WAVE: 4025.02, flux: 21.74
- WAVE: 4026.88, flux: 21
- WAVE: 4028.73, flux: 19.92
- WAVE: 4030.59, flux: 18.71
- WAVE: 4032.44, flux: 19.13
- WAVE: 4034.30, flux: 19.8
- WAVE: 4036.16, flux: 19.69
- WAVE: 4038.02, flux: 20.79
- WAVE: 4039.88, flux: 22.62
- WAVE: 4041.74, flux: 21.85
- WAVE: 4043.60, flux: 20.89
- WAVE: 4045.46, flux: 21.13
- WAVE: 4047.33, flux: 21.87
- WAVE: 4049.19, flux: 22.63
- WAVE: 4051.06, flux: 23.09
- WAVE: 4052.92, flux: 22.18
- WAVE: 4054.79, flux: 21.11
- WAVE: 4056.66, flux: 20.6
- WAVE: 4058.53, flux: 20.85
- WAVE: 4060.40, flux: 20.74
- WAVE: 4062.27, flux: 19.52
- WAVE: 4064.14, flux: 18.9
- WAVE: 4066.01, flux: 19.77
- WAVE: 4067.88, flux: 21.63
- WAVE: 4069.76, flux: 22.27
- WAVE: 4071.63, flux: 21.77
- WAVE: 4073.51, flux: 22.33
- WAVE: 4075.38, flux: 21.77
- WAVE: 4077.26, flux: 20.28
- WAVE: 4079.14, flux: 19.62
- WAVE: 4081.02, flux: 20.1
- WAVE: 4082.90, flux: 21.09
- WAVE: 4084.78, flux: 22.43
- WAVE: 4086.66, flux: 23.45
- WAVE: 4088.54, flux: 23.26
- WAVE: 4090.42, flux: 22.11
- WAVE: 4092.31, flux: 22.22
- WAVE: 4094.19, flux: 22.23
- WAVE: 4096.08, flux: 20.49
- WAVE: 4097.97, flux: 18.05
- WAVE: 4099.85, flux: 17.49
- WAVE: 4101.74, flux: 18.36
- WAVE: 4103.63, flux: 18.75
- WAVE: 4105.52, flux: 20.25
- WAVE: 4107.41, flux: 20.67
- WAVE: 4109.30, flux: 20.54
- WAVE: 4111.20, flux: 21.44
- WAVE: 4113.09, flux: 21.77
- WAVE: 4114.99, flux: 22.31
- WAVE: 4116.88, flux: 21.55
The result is 1.87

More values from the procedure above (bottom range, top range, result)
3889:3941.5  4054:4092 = 1.80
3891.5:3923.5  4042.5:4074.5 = 1.56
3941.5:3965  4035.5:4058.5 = 1.57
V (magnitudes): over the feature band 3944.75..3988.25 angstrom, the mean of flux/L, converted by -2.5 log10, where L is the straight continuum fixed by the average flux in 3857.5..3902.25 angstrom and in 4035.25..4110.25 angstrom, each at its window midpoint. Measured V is 0.14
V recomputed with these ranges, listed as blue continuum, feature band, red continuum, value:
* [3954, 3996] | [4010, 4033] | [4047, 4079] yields -0.19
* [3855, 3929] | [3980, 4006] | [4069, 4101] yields -0.13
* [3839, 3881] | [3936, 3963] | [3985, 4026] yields 0.24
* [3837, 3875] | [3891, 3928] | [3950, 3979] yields -0.21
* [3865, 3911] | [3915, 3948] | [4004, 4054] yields 0.31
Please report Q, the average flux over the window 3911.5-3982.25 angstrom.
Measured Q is 12.7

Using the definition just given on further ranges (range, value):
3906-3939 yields 12.3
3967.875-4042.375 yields 19.1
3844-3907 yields 12.1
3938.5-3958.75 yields 14.6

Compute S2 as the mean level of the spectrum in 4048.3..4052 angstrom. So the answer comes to 22.9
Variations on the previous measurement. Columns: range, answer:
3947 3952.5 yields 16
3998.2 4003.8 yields 20.4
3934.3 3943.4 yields 9.78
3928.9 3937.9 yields 7.45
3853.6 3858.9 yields 10.2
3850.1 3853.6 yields 10.6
